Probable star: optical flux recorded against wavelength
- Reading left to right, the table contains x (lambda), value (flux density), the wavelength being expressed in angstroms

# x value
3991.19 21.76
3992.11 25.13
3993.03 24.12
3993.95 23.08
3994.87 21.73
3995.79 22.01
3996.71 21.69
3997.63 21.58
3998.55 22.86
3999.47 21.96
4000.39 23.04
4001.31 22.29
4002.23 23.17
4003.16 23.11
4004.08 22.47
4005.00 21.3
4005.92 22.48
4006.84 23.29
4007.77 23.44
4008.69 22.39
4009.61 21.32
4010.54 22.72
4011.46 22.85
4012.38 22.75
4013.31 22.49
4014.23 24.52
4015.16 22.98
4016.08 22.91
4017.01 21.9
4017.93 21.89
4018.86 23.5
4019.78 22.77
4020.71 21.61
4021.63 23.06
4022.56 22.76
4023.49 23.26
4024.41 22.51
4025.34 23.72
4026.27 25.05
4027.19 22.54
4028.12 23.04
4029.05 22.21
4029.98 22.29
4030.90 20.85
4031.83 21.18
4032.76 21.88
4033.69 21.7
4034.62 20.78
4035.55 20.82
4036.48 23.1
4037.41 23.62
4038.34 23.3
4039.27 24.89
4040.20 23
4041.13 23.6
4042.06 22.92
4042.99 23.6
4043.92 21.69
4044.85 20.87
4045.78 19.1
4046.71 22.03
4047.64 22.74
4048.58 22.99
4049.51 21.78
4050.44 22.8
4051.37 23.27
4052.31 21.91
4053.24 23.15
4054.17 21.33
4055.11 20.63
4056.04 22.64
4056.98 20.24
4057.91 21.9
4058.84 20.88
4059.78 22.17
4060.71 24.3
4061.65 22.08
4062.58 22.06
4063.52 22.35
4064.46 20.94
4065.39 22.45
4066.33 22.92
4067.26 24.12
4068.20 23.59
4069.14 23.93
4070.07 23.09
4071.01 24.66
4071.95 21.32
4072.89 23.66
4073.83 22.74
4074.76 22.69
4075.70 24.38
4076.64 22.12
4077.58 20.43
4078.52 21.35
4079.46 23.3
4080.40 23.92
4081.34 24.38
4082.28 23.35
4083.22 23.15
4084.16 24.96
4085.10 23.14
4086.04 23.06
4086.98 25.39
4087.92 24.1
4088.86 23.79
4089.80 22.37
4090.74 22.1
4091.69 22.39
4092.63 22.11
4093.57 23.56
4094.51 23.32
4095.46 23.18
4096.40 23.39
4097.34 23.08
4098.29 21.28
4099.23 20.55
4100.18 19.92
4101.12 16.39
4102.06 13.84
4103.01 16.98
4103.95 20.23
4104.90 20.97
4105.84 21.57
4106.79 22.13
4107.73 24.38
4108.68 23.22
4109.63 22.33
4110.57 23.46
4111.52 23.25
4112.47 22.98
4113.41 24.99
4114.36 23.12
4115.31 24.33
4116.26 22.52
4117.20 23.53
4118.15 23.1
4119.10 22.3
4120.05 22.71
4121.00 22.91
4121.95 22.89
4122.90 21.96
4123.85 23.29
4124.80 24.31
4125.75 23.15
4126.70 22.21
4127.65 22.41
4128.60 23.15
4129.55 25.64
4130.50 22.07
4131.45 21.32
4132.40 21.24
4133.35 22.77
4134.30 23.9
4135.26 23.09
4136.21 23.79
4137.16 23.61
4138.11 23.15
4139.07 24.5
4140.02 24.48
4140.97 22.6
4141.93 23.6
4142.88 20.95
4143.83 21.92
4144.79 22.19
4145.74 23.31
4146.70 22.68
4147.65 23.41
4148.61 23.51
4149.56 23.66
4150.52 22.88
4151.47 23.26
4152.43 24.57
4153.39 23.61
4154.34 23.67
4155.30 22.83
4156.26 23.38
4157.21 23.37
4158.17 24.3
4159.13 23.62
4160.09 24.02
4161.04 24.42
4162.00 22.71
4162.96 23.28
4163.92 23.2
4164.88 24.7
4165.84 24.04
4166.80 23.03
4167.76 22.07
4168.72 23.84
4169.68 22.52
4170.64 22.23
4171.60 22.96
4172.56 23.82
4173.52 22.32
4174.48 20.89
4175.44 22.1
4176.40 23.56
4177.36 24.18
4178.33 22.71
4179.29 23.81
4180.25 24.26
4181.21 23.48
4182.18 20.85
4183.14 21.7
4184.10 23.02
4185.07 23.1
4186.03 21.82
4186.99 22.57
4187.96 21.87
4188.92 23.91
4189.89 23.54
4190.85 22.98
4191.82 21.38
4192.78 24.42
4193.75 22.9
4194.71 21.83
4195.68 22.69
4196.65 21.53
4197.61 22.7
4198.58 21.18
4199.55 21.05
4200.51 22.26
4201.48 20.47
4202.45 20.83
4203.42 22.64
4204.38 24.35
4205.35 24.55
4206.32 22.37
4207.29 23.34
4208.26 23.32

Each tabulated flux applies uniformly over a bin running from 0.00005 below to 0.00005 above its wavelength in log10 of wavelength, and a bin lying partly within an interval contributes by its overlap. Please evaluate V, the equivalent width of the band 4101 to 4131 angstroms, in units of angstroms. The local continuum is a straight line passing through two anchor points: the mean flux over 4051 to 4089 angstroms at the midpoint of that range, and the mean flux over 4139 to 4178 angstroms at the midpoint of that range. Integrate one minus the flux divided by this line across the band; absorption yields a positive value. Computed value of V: 0.9 angstroms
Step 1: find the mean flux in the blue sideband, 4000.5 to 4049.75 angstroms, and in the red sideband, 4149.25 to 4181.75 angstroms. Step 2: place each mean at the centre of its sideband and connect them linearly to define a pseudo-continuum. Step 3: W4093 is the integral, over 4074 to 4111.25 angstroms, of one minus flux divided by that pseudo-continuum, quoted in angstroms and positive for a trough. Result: 1.1 angstroms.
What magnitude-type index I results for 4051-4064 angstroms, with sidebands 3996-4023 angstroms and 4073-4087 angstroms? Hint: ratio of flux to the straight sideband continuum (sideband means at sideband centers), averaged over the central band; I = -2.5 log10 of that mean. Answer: 0.05 mag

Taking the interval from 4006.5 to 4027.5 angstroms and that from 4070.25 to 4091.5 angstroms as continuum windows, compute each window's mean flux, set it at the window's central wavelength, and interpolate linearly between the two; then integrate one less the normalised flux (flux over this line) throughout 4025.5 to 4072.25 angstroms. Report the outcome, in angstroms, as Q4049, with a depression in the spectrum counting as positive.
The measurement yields 1.2 angstroms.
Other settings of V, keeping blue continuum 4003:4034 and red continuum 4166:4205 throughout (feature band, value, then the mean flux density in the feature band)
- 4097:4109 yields 1.2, 20.3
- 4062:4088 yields -0.6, 23.1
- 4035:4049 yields 0.0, 22.5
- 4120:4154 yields -0.7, 23.1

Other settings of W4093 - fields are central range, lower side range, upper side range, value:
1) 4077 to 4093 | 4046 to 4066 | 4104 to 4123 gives -0.5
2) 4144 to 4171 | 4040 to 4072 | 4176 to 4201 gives -0.9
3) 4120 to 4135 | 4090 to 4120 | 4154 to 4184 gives -0.3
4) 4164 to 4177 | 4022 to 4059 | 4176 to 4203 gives -0.3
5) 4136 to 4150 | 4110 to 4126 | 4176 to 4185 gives 0.0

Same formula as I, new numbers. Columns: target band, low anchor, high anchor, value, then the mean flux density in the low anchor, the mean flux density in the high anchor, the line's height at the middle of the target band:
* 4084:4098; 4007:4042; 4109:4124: -0.013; 22.7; 23.1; 23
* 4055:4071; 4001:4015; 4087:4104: -0.030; 22.7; 21.4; 21.9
